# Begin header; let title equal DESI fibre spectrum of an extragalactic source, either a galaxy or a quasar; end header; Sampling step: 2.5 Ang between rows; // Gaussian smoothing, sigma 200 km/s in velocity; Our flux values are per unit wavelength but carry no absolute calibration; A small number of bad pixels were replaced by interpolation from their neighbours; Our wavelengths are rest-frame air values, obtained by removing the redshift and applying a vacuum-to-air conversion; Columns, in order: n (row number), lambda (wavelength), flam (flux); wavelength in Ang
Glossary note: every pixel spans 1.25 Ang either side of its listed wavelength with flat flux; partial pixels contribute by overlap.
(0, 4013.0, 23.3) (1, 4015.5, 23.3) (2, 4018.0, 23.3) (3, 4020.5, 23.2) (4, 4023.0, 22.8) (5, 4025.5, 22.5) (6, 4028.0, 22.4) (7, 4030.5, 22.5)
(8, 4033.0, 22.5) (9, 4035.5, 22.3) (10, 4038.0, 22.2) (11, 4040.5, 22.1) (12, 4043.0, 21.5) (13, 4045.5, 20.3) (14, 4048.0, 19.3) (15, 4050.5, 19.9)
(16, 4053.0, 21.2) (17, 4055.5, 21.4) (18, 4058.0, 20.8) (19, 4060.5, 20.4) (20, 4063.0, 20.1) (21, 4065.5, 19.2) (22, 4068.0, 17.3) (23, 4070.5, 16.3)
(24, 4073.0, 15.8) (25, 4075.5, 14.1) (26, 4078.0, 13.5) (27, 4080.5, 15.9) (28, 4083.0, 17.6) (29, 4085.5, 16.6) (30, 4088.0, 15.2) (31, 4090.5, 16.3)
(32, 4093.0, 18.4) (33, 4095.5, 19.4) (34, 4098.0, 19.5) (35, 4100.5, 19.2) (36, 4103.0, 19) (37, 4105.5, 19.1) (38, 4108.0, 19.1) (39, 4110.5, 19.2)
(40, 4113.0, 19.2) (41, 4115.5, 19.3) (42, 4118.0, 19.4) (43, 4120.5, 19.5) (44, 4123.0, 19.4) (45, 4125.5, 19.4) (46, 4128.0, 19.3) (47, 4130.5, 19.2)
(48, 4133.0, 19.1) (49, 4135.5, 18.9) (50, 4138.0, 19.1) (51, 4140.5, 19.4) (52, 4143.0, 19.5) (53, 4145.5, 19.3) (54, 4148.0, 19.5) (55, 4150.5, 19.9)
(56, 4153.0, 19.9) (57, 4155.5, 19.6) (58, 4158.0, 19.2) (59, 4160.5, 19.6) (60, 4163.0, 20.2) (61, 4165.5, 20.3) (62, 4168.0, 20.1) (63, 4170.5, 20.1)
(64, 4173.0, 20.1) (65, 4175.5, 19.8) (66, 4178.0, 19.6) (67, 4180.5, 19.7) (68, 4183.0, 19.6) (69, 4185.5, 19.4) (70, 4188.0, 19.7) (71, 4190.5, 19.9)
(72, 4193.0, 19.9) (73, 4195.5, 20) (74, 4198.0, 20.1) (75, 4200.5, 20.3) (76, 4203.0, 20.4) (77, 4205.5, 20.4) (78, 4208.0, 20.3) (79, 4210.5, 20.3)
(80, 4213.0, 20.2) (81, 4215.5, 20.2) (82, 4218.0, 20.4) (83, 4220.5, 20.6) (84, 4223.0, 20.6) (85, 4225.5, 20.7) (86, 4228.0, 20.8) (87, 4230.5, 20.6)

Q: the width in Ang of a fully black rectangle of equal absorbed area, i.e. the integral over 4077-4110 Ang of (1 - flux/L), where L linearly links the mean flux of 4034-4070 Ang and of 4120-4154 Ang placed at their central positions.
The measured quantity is 3.76 Ang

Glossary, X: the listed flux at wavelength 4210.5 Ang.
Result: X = 20.3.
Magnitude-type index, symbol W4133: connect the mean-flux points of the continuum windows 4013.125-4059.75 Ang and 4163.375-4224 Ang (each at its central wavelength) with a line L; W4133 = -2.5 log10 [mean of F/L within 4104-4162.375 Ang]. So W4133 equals 0.08 mag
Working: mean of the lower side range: 21.9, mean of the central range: 19.4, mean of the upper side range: 20.1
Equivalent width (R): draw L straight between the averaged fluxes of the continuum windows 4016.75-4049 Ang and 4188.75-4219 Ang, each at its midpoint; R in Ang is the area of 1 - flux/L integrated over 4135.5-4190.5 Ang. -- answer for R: 2.6 Ang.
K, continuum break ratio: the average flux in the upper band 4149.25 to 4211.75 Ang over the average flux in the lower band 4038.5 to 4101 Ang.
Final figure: 1.1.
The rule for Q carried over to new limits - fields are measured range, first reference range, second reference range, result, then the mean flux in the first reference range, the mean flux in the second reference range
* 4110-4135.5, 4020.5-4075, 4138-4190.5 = 0.9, 20.6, 19.7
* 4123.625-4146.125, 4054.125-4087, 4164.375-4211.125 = -0.4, 17.6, 20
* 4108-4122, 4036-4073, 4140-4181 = 0.4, 20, 19.8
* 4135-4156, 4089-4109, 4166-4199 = -0.1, 18.7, 19.9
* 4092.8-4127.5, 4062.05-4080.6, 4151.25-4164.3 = -2.5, 16.5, 19.7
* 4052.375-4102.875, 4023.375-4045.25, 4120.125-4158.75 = 7.5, 22.2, 19.4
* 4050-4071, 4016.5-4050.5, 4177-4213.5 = 1.9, 22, 20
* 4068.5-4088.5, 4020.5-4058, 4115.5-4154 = 4.8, 21.7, 19.4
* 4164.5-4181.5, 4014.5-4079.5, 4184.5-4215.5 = 0.2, 20.4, 20.1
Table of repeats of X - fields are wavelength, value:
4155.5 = 19.6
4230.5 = 20.6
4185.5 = 19.4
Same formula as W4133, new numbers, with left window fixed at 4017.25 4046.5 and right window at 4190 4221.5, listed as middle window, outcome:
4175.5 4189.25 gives 0.05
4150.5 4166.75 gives 0.05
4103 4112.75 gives 0.12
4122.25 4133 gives 0.10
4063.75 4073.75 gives 0.25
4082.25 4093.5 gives 0.28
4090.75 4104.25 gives 0.14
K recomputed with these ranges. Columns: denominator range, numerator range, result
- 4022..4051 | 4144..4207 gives 0.91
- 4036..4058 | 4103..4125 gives 0.92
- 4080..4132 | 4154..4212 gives 1.07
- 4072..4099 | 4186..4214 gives 1.22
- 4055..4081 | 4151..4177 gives 1.13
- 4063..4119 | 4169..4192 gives 1.12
